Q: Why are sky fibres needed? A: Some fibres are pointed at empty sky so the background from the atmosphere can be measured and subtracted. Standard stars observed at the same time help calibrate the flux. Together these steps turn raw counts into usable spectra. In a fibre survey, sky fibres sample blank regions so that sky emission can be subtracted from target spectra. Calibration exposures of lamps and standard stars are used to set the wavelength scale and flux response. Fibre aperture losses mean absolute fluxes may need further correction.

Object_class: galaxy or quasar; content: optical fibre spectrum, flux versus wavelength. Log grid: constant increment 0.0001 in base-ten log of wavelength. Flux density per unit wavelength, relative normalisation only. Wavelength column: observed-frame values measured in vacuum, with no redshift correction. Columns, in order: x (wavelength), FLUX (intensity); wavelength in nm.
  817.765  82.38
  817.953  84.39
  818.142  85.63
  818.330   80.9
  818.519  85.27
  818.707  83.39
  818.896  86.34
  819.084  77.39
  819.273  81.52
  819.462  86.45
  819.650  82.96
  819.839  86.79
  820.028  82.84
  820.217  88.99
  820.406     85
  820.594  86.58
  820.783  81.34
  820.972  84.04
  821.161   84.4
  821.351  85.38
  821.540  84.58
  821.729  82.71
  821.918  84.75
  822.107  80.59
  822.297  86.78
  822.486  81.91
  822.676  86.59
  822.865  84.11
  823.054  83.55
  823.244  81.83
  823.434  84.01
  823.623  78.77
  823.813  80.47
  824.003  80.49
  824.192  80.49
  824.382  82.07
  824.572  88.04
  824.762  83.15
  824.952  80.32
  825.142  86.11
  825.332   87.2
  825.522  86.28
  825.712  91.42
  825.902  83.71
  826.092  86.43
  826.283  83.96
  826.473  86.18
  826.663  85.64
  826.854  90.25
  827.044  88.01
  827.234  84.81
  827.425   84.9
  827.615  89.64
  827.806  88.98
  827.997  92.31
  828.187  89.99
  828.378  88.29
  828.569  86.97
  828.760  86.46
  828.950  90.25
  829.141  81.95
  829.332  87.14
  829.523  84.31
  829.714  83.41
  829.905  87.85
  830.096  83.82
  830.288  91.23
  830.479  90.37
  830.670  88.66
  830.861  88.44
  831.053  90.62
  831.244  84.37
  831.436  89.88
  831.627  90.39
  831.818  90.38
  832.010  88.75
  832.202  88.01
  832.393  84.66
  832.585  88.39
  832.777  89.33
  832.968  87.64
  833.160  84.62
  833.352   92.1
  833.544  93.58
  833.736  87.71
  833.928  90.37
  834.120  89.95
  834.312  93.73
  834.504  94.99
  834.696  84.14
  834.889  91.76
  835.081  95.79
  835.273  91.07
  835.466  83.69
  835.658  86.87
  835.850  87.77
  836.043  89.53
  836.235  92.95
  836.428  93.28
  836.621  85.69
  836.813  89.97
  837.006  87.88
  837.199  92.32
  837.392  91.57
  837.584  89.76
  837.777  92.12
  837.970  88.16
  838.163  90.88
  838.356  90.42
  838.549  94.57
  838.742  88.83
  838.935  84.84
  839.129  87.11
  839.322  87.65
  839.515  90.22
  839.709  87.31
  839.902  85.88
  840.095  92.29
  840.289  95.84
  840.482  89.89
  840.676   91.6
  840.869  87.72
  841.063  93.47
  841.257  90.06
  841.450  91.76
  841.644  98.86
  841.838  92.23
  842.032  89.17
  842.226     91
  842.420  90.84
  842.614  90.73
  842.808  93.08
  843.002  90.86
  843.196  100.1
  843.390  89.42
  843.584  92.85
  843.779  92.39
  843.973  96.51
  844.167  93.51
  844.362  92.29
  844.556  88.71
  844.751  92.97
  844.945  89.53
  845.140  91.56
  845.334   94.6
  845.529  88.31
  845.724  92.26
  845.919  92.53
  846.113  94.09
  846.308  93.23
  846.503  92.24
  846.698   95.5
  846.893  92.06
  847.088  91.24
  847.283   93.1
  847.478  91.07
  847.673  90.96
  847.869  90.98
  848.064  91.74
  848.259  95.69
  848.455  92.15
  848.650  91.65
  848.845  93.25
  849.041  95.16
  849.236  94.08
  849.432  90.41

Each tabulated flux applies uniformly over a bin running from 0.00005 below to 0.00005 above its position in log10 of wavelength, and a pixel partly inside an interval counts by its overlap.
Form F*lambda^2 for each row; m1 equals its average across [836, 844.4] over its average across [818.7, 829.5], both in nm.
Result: 1.11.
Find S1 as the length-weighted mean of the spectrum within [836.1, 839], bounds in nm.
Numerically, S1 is 90.3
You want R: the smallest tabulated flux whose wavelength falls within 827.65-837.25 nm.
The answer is 81.95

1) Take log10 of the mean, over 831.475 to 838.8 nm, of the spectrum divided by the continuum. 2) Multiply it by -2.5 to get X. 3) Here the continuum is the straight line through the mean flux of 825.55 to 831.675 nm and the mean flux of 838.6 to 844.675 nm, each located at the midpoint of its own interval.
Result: -0.01 mag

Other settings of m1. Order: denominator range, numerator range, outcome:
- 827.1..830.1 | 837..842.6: 1.07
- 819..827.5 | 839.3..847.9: 1.14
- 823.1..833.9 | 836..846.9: 1.09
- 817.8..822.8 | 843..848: 1.17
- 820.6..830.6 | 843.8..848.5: 1.14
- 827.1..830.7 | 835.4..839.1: 1.04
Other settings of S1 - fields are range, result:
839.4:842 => 91.2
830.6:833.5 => 88.5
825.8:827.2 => 86.3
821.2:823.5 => 83.9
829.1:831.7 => 87.4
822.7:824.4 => 82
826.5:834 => 88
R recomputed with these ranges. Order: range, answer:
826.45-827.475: 84.81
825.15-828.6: 83.71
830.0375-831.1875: 83.82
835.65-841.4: 84.84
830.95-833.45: 84.37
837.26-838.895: 88.16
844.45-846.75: 88.31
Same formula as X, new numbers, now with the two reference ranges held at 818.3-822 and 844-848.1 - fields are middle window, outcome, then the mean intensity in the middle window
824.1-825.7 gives 0.01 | 84.6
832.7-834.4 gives -0.02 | 89.9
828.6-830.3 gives 0.01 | 86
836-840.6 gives 0.00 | 90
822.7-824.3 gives 0.04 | 82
